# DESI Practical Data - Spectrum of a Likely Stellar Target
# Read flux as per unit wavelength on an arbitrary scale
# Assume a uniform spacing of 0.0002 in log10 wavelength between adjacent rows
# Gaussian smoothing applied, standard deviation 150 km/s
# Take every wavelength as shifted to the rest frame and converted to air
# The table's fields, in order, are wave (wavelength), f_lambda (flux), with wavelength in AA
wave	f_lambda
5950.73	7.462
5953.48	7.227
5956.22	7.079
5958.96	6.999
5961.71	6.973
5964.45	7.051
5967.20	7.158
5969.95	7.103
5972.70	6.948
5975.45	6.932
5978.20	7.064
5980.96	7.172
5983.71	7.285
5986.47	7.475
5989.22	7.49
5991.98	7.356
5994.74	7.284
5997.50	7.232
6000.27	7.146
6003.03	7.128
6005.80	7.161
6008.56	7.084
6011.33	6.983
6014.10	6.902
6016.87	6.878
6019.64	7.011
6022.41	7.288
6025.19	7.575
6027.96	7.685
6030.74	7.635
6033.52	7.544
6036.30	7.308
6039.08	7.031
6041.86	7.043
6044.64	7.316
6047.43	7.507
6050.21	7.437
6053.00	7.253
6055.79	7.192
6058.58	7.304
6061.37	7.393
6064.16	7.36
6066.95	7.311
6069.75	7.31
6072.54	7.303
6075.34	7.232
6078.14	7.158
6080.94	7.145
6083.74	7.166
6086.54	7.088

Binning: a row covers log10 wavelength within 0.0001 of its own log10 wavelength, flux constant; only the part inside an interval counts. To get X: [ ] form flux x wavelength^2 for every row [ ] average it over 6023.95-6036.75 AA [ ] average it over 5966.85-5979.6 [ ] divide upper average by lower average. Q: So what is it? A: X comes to 1.10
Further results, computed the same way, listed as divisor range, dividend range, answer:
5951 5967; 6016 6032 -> 1.06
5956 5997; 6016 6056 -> 1.04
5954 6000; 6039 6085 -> 1.04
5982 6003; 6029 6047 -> 1.02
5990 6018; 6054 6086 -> 1.04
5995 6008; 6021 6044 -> 1.04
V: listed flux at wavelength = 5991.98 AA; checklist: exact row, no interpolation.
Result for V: 7.356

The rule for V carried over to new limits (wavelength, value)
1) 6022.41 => 7.288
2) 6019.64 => 7.011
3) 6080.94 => 7.145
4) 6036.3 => 7.308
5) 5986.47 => 7.475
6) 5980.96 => 7.172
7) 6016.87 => 6.878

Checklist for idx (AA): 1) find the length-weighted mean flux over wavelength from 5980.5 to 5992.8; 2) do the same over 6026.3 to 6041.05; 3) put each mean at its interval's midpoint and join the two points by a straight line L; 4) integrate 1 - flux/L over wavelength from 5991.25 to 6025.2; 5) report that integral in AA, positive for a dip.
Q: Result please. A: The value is 1.2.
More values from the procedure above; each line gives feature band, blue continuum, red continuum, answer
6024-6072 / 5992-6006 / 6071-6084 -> -1.0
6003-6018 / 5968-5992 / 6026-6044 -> 0.6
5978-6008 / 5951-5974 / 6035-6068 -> -0.4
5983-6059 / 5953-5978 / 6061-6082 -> -1.1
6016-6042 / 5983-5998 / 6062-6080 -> 0.0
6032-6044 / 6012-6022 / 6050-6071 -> -0.2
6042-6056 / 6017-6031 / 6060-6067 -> 0.1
